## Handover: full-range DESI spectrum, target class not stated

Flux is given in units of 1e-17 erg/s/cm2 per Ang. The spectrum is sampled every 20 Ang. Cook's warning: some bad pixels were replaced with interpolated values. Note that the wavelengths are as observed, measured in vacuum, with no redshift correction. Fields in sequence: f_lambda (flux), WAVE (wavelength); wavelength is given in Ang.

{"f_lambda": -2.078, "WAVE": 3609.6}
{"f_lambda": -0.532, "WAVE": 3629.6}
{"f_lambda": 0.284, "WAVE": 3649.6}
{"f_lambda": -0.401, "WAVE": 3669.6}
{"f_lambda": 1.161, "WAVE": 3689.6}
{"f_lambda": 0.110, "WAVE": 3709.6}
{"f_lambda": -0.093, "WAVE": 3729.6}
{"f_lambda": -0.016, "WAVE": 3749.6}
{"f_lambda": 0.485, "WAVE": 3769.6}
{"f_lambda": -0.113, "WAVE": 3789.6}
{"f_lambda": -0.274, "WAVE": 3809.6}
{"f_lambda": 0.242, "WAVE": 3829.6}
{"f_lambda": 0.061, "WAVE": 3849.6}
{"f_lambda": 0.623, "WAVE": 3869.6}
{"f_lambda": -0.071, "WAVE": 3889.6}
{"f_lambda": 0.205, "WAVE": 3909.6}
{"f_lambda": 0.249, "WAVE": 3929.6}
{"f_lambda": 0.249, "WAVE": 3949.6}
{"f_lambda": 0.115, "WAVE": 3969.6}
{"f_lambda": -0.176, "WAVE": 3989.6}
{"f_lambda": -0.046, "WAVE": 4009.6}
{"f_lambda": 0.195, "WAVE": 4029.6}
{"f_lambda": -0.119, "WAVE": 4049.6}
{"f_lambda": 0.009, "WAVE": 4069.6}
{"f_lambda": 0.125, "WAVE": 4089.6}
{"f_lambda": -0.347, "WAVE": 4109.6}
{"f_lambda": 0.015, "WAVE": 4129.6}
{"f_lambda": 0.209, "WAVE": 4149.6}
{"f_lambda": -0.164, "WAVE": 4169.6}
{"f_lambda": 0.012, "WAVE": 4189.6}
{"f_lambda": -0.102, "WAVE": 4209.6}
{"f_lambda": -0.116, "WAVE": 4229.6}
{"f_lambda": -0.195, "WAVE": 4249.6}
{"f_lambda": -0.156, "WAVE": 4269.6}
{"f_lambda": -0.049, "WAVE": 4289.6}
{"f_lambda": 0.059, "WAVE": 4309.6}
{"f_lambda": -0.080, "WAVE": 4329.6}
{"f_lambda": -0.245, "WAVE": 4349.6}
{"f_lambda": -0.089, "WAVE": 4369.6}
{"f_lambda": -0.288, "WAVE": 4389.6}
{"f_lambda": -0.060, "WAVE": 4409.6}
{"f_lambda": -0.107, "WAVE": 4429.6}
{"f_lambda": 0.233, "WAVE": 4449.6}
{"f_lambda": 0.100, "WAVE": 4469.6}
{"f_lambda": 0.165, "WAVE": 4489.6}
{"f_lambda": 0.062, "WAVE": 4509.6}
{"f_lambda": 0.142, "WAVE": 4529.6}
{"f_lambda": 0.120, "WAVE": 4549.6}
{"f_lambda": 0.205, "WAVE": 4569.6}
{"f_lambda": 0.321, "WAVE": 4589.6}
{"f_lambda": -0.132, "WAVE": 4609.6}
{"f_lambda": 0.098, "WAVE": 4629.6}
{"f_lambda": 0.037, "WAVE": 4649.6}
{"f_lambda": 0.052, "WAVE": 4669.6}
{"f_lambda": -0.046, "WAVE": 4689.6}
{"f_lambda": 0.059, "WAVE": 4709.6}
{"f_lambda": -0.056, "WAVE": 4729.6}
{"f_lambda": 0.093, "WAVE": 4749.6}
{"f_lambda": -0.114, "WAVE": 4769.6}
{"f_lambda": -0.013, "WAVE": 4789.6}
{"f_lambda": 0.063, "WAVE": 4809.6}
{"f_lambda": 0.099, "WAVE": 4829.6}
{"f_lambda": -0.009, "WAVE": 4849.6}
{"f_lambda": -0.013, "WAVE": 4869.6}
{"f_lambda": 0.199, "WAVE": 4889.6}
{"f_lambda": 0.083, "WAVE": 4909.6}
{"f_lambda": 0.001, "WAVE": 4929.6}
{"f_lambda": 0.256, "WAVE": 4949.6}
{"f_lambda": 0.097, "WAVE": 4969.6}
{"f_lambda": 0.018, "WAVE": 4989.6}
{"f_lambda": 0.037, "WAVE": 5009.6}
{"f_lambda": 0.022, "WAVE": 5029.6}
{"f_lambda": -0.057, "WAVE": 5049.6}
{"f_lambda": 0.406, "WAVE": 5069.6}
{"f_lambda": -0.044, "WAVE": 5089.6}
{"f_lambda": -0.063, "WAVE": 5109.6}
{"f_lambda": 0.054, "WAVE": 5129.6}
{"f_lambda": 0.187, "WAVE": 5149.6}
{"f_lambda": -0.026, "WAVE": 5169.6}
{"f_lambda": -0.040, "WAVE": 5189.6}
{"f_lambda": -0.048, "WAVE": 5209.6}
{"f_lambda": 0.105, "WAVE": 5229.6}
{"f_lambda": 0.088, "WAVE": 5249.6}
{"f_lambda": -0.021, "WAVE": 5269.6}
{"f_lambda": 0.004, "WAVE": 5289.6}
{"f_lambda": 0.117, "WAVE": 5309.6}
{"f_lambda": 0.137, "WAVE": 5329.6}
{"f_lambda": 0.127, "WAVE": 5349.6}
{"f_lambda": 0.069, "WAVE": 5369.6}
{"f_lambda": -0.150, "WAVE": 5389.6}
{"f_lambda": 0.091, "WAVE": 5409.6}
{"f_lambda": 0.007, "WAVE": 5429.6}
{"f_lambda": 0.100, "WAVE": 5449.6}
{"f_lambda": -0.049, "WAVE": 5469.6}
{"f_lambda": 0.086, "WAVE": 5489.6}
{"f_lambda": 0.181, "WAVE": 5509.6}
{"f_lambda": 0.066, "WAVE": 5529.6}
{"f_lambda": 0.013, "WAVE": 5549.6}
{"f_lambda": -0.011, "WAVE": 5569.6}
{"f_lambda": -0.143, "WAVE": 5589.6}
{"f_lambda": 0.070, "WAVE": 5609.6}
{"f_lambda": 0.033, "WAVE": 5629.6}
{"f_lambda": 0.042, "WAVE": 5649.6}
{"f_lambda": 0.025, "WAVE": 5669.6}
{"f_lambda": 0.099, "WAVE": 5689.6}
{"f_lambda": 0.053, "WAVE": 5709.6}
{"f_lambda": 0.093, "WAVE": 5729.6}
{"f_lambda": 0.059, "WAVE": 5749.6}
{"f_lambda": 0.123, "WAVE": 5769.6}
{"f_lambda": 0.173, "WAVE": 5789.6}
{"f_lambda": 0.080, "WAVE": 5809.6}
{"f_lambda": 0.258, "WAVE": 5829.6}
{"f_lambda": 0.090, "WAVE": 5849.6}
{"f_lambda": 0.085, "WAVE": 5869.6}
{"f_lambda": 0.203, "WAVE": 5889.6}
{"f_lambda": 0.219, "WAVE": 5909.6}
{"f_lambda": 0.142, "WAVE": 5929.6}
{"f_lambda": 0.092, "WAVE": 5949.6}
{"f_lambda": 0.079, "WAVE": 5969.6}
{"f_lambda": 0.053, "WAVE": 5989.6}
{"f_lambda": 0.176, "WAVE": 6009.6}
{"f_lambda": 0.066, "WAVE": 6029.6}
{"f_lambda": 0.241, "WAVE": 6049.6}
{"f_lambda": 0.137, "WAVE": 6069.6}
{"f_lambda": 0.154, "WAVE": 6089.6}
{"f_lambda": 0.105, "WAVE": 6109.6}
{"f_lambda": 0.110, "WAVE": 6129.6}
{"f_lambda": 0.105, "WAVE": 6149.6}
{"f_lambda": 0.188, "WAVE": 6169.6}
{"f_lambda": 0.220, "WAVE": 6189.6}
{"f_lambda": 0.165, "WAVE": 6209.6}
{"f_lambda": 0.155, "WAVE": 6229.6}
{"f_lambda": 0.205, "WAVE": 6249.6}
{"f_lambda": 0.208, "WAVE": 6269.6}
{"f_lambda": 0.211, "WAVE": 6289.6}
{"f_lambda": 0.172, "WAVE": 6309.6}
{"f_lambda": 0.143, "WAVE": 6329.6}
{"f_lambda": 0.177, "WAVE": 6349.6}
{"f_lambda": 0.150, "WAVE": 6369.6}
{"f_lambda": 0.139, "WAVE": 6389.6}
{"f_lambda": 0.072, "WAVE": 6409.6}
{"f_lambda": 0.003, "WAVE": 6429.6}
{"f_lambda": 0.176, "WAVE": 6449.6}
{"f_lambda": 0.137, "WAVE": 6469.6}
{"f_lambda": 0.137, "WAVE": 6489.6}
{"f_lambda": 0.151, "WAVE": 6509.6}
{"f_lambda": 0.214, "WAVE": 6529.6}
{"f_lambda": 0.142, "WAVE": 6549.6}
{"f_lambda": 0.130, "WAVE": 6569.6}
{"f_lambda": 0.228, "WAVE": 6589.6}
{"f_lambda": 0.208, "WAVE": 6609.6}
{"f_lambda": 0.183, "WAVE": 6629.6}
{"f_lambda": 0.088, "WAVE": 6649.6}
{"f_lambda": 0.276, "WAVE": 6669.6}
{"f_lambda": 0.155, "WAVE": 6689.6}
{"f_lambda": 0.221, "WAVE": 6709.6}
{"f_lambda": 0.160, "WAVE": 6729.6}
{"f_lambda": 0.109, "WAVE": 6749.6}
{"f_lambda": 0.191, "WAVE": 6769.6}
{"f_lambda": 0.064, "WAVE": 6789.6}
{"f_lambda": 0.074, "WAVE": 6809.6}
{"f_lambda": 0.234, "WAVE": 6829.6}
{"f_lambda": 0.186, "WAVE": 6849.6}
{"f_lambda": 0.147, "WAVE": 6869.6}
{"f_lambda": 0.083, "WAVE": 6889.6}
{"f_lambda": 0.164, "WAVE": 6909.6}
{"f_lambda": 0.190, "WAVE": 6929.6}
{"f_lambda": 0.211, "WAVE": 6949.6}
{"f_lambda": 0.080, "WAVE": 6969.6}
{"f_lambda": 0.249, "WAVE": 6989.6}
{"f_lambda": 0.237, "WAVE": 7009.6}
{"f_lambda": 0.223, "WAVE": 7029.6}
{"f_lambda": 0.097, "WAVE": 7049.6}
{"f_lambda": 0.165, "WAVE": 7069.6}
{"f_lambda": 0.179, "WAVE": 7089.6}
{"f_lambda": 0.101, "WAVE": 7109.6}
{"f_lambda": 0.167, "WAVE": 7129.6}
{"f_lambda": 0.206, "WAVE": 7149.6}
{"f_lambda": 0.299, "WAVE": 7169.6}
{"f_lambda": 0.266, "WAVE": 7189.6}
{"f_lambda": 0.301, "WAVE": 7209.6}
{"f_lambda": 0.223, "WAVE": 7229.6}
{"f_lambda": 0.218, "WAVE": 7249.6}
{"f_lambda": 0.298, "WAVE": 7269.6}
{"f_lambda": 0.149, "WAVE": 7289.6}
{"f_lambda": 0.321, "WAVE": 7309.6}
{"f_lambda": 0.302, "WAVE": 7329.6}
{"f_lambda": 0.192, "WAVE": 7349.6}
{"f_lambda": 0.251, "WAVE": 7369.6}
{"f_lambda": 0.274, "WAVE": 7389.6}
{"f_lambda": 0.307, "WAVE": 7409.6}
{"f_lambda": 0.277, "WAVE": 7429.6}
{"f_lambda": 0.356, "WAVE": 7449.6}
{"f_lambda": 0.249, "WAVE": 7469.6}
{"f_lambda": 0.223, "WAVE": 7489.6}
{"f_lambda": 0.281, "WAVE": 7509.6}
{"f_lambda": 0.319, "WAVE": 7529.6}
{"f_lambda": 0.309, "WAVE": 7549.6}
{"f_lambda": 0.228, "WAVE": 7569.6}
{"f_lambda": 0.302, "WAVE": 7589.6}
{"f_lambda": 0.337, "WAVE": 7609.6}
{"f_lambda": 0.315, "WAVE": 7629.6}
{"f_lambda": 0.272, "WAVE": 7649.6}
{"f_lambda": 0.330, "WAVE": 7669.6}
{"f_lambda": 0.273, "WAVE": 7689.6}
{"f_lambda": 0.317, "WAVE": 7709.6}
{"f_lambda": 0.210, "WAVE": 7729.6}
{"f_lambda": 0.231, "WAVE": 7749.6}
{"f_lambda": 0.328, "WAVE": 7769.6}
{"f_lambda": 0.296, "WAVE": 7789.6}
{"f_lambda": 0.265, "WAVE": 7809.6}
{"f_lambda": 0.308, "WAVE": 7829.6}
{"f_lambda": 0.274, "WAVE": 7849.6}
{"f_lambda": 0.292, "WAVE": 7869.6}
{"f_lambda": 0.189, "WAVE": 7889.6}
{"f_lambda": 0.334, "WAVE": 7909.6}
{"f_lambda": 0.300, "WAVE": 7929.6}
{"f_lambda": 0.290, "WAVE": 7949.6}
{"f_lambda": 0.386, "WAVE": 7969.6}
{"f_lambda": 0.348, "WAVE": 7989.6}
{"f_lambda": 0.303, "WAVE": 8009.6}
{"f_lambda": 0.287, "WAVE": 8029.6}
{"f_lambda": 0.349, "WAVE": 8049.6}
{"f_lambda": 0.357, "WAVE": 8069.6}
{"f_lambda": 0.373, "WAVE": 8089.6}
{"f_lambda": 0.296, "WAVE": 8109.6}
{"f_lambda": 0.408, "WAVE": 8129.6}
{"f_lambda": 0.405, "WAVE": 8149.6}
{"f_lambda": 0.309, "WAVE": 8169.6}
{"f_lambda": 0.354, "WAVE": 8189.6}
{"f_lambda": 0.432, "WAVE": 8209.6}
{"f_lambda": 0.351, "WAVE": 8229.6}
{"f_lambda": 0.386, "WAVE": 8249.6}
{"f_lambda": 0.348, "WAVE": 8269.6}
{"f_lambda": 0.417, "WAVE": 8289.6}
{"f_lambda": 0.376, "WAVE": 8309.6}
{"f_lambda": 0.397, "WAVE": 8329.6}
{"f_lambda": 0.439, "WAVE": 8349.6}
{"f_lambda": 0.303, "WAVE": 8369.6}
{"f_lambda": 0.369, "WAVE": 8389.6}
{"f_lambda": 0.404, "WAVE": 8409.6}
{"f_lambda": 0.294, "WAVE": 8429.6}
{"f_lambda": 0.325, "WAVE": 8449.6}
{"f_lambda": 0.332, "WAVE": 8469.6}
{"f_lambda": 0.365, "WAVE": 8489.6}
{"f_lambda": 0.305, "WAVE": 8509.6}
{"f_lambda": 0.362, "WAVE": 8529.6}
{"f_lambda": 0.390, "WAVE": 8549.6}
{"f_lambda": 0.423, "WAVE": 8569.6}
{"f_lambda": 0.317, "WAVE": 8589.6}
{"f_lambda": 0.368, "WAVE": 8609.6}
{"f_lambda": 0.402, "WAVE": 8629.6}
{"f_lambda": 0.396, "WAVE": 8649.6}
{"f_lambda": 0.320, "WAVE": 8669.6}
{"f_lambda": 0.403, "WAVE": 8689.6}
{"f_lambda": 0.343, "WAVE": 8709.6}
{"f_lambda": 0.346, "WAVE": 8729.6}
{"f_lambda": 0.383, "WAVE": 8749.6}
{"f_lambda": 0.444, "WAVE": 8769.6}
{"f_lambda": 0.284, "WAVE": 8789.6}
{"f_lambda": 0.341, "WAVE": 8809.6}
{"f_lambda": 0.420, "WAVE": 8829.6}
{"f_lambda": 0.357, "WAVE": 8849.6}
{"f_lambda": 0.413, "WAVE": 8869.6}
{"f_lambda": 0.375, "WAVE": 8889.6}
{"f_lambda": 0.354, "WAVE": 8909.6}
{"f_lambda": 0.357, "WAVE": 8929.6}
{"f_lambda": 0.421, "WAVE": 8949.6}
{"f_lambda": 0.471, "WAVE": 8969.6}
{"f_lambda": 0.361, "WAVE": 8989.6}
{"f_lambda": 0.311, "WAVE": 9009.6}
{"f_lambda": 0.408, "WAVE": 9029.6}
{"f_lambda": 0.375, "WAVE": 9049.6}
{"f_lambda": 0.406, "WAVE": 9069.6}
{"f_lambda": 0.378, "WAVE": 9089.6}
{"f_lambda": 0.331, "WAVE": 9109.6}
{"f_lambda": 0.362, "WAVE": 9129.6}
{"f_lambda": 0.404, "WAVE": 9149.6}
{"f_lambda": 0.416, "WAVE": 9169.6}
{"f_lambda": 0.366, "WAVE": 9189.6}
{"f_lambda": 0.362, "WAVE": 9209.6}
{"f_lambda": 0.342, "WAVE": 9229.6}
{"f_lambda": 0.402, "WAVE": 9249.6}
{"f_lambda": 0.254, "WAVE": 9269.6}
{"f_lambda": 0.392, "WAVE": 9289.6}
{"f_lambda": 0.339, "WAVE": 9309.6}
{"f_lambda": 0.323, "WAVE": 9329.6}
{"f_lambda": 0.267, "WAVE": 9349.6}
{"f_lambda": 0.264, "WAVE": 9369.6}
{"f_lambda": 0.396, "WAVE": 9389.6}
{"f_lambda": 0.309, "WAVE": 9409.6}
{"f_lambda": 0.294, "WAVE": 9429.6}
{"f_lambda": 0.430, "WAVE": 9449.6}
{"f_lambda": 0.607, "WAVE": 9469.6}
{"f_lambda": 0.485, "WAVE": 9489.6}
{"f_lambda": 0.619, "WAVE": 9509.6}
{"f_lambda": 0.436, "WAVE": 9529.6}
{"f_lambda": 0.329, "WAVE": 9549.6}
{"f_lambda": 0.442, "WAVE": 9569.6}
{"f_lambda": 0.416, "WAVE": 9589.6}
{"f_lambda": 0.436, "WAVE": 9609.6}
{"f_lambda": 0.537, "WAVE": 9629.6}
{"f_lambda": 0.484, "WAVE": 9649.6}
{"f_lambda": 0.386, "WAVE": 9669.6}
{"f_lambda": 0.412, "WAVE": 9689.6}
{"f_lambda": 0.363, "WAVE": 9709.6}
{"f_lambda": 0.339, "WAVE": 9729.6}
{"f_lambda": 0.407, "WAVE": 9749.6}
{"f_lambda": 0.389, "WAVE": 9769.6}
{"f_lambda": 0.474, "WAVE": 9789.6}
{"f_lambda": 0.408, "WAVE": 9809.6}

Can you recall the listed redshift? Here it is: 0.79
